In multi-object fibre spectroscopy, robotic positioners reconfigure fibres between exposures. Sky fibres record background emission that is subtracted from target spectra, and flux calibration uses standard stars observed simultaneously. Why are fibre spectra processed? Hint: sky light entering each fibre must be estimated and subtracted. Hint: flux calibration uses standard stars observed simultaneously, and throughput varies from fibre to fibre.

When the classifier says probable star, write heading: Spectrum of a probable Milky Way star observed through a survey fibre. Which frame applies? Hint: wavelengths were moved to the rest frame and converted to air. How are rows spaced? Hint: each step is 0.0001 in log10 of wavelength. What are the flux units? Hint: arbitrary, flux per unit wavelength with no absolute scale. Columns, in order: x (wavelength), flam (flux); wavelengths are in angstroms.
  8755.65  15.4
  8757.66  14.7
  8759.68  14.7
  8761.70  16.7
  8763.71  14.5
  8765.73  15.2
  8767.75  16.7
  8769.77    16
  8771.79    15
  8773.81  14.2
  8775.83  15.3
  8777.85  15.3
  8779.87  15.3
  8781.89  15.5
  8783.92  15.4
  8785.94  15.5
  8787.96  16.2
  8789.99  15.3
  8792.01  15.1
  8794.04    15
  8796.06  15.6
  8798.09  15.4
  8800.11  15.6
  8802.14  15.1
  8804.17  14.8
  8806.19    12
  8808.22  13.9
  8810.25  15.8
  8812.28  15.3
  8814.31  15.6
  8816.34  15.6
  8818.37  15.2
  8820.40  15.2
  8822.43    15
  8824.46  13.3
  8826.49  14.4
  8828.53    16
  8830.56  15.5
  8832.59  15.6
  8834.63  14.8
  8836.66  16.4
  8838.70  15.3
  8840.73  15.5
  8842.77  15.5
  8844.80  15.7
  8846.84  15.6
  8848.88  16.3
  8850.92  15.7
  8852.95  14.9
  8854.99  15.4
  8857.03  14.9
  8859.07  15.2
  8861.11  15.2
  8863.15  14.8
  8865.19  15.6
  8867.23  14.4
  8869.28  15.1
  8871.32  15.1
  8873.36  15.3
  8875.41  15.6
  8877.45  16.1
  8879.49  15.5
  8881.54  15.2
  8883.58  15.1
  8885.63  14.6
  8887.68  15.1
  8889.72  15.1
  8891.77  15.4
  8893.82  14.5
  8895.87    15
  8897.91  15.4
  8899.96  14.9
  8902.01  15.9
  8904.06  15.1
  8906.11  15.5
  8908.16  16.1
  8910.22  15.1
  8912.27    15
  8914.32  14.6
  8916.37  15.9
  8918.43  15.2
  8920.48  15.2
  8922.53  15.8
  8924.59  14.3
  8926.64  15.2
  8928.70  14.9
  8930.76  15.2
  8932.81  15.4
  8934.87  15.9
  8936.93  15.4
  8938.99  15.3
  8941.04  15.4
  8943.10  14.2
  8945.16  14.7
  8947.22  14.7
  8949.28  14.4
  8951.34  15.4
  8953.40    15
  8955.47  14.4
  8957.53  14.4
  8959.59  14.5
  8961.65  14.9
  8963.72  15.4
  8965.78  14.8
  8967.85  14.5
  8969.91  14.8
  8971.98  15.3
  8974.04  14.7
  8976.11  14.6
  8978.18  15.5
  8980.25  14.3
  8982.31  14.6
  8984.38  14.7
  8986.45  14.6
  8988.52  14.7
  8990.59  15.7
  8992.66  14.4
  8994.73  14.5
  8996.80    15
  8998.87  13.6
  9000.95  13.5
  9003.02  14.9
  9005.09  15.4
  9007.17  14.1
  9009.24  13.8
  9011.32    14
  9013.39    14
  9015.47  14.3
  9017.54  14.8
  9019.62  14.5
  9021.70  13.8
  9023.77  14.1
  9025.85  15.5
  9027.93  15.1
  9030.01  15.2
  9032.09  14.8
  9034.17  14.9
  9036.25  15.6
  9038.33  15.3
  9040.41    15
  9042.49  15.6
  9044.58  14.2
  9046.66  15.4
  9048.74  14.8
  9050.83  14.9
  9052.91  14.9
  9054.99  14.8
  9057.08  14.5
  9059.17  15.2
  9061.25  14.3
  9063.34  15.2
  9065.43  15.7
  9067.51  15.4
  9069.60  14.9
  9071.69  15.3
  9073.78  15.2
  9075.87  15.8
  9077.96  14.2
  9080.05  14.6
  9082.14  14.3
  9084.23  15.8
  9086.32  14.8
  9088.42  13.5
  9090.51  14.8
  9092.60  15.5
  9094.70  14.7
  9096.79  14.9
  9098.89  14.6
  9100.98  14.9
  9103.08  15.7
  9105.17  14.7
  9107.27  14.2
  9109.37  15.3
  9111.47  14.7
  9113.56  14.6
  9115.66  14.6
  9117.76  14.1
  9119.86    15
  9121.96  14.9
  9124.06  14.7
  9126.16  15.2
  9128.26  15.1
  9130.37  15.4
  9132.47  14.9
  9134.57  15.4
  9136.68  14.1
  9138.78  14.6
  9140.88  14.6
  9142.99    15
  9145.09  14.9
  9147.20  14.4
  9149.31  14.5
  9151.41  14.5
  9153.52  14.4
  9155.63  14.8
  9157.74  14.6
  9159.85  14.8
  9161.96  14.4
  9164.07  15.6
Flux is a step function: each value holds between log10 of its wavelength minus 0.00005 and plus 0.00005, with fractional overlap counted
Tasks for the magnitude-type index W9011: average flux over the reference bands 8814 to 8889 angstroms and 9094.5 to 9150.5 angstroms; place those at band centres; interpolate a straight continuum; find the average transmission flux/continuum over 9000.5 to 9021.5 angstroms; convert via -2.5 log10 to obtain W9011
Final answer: 0.05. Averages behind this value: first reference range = 15.3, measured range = 14.3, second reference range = 14.8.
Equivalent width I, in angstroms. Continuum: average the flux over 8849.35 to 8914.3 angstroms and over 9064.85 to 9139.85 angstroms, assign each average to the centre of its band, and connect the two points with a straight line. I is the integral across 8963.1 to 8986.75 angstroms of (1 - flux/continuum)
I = 0.4 angstroms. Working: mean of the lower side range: 15.2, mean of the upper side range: 14.9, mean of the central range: 14.8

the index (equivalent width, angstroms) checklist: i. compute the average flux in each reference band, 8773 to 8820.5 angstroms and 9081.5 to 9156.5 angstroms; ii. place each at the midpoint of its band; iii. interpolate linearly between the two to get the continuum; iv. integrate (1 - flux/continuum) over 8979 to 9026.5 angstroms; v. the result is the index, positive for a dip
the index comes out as 1.4 angstroms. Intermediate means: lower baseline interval 15.1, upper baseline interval 14.8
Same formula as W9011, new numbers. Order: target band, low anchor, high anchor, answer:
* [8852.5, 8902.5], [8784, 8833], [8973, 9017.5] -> -0.02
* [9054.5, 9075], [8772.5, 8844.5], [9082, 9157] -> -0.02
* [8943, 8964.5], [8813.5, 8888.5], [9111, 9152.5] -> 0.03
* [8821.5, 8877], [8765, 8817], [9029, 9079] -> -0.01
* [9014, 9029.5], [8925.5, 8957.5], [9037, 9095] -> 0.03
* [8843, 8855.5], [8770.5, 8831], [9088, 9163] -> -0.04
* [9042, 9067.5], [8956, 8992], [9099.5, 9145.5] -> -0.01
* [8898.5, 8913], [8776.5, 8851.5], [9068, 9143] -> -0.02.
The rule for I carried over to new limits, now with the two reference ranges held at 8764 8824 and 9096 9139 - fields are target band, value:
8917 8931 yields -0.1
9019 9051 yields 0.0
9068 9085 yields -0.1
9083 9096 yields 0.0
